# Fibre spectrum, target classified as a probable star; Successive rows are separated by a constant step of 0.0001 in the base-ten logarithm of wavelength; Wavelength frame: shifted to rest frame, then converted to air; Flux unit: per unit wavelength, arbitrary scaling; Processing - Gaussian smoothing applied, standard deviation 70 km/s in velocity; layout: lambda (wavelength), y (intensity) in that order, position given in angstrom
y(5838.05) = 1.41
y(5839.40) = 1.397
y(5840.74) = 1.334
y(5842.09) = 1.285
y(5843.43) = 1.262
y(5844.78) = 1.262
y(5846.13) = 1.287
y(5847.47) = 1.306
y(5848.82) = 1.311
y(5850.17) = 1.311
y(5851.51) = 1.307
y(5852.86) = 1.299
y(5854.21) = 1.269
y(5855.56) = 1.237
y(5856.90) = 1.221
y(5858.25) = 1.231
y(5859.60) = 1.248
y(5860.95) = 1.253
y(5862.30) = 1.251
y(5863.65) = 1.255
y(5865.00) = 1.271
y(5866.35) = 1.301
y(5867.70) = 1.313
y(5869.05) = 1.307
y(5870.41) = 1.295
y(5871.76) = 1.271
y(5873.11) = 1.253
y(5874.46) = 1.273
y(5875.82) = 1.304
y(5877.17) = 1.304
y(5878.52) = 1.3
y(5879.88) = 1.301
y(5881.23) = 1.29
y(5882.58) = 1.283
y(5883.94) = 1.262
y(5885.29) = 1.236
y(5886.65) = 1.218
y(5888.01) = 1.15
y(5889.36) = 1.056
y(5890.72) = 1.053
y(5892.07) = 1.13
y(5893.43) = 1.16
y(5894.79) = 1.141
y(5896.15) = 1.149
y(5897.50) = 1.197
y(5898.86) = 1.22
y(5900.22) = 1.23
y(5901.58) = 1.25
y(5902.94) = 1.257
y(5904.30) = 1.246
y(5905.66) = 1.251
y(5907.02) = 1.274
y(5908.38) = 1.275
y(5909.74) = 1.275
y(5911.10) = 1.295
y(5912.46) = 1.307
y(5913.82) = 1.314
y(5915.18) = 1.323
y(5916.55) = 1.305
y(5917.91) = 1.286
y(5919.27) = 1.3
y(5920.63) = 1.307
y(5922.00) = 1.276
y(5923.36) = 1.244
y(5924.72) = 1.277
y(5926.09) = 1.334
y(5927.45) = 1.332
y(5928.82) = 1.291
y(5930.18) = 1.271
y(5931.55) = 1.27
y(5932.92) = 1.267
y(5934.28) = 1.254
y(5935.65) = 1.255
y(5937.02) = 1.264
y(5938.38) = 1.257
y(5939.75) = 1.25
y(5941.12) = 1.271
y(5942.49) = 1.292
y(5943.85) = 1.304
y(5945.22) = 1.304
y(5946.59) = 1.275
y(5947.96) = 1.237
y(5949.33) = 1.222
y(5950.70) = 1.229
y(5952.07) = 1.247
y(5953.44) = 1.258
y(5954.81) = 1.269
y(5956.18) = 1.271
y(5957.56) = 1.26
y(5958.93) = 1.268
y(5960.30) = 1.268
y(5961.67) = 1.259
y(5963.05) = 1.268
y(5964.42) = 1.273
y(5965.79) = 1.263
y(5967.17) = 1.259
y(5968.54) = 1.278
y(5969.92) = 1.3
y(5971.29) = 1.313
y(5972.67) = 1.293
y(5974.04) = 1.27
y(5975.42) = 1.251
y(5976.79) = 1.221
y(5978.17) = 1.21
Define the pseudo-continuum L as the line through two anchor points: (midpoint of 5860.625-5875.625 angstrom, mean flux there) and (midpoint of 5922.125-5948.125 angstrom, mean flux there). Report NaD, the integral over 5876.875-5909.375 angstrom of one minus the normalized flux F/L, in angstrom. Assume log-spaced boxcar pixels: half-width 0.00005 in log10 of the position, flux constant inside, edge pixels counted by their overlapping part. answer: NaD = 1.52 angstrom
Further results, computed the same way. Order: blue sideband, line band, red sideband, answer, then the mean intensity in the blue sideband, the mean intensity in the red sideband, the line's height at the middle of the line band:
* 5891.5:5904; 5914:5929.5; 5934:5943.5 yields -0.8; 1.19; 1.27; 1.24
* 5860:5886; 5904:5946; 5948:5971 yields -0.5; 1.28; 1.26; 1.27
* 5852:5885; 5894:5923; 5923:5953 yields 0.3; 1.27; 1.27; 1.27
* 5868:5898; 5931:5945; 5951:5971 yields -0.2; 1.23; 1.27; 1.25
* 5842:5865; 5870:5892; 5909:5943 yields 0.7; 1.27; 1.28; 1.28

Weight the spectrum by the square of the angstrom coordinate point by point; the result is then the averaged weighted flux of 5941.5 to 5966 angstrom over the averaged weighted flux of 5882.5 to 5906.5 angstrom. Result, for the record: 1.1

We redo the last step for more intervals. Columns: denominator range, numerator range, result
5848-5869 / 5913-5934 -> 1.04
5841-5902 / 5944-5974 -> 1.05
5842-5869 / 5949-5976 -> 1.03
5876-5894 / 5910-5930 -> 1.08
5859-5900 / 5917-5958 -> 1.05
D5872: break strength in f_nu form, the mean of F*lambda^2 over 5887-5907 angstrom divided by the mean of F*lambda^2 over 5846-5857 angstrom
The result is 0.93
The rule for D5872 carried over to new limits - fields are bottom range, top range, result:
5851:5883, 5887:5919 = 0.97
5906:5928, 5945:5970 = 0.99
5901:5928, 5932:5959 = 0.99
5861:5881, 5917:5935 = 1.02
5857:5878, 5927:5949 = 1.02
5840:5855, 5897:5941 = 1.01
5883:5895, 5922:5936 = 1.12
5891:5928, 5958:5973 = 1.04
